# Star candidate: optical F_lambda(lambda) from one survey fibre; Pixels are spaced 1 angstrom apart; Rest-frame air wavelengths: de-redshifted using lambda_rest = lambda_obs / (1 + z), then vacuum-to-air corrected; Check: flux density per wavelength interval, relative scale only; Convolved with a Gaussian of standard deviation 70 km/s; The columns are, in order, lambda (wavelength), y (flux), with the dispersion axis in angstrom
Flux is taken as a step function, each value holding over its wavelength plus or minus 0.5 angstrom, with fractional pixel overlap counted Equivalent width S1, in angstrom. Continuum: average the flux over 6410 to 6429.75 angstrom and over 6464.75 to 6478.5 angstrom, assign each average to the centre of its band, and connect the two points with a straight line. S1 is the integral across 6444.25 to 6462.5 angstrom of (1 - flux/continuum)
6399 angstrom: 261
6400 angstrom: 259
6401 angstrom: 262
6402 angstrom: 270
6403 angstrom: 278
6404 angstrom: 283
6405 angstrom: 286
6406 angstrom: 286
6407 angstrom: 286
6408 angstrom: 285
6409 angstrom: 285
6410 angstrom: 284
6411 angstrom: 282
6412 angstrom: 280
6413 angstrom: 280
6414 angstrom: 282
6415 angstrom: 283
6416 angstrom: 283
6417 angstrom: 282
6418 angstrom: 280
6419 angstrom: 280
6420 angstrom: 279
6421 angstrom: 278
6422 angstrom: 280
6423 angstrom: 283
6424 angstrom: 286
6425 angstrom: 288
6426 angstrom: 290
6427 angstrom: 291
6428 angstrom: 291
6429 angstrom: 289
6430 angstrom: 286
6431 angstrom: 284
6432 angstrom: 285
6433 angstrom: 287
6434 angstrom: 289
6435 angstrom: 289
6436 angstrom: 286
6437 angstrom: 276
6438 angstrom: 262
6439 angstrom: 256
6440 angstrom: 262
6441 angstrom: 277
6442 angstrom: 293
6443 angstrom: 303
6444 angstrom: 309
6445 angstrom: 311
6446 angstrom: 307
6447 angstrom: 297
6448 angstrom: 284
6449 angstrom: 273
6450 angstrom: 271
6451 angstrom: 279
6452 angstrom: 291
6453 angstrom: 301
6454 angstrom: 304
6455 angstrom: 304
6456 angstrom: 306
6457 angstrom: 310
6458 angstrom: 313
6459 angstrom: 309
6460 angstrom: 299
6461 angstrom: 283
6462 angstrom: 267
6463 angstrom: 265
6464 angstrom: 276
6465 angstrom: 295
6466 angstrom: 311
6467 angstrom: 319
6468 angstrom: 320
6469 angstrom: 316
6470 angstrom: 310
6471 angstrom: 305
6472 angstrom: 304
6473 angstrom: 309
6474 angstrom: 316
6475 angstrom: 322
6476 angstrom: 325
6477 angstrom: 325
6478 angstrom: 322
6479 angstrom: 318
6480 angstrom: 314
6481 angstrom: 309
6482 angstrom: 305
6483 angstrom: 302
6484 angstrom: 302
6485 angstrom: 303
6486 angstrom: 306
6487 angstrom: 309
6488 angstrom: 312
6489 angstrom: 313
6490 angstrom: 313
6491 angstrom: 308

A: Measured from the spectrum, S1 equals 0.5 angstrom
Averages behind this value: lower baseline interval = 284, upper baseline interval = 315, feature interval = 295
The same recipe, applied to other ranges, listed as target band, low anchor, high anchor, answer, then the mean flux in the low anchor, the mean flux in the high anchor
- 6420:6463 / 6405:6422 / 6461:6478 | 0.8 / 282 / 305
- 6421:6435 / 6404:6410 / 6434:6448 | 0.0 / 285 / 287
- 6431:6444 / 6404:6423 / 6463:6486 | 0.5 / 282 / 309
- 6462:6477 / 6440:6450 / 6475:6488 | 0.0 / 292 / 312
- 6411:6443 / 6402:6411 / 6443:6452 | 0.6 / 283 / 292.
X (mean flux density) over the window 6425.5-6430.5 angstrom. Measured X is 289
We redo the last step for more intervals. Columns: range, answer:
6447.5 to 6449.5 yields 278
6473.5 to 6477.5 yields 322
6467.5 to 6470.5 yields 315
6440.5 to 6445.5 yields 299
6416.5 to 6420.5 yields 280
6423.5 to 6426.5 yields 288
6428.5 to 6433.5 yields 286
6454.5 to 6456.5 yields 305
